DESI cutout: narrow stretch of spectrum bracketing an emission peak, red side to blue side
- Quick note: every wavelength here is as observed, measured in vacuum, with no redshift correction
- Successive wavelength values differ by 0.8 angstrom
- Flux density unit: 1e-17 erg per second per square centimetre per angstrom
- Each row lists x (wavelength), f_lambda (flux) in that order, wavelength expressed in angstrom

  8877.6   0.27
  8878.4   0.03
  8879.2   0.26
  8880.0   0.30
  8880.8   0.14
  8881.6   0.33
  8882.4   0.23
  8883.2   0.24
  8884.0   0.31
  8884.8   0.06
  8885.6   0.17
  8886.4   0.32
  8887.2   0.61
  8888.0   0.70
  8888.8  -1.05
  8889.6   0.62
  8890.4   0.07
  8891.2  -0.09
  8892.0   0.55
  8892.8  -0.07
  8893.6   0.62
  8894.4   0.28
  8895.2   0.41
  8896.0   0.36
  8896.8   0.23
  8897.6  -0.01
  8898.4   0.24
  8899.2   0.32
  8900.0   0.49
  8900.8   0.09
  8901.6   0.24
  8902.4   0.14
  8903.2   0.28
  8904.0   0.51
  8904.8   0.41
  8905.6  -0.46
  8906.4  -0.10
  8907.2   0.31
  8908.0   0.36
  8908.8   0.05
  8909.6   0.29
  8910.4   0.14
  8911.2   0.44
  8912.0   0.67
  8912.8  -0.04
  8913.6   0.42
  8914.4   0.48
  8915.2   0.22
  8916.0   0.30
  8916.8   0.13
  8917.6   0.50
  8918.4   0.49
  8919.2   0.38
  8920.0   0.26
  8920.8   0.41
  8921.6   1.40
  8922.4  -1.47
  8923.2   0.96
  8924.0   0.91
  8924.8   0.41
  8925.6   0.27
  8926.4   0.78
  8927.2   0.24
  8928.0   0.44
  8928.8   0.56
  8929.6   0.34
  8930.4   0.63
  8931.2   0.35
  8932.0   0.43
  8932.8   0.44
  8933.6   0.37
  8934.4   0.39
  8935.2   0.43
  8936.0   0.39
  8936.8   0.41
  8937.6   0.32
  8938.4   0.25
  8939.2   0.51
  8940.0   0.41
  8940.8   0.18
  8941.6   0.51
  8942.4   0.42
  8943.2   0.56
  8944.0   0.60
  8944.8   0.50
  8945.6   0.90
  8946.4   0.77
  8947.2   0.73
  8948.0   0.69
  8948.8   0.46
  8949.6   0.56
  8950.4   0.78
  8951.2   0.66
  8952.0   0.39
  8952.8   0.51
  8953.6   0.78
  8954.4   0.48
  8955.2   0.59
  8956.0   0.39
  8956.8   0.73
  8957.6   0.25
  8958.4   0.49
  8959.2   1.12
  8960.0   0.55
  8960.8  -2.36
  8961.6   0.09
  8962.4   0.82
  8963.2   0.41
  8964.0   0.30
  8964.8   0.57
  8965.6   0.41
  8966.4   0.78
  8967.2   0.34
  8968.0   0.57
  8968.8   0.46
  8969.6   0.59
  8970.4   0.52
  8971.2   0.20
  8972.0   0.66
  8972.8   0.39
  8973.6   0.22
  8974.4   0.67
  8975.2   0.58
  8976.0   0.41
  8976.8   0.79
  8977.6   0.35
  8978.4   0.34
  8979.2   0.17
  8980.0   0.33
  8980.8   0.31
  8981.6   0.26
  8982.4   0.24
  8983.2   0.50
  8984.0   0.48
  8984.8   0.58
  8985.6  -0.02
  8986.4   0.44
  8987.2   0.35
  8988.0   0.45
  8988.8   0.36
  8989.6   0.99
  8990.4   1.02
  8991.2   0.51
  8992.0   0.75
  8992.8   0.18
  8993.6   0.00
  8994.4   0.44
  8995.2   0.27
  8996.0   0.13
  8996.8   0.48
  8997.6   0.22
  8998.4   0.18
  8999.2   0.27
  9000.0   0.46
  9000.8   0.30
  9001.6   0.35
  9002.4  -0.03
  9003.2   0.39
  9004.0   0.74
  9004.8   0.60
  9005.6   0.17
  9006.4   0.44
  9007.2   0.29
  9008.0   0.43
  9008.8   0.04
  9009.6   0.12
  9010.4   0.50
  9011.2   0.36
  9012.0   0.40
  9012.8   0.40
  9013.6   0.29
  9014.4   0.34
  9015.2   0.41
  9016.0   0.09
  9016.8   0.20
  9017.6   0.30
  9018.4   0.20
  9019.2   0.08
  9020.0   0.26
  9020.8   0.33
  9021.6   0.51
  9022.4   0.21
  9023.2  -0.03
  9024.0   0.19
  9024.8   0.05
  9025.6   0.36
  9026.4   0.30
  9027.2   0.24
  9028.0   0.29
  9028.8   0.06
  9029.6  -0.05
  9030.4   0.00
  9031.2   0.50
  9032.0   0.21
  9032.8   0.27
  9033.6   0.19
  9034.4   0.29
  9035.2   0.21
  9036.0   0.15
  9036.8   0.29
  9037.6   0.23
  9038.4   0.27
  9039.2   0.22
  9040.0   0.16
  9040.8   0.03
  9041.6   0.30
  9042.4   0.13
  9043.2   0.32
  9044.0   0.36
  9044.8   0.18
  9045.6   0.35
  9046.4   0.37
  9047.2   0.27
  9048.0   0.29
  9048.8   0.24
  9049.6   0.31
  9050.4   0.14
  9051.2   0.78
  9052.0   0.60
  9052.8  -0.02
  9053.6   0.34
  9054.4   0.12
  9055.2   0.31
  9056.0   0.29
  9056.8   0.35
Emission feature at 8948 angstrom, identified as Mg II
